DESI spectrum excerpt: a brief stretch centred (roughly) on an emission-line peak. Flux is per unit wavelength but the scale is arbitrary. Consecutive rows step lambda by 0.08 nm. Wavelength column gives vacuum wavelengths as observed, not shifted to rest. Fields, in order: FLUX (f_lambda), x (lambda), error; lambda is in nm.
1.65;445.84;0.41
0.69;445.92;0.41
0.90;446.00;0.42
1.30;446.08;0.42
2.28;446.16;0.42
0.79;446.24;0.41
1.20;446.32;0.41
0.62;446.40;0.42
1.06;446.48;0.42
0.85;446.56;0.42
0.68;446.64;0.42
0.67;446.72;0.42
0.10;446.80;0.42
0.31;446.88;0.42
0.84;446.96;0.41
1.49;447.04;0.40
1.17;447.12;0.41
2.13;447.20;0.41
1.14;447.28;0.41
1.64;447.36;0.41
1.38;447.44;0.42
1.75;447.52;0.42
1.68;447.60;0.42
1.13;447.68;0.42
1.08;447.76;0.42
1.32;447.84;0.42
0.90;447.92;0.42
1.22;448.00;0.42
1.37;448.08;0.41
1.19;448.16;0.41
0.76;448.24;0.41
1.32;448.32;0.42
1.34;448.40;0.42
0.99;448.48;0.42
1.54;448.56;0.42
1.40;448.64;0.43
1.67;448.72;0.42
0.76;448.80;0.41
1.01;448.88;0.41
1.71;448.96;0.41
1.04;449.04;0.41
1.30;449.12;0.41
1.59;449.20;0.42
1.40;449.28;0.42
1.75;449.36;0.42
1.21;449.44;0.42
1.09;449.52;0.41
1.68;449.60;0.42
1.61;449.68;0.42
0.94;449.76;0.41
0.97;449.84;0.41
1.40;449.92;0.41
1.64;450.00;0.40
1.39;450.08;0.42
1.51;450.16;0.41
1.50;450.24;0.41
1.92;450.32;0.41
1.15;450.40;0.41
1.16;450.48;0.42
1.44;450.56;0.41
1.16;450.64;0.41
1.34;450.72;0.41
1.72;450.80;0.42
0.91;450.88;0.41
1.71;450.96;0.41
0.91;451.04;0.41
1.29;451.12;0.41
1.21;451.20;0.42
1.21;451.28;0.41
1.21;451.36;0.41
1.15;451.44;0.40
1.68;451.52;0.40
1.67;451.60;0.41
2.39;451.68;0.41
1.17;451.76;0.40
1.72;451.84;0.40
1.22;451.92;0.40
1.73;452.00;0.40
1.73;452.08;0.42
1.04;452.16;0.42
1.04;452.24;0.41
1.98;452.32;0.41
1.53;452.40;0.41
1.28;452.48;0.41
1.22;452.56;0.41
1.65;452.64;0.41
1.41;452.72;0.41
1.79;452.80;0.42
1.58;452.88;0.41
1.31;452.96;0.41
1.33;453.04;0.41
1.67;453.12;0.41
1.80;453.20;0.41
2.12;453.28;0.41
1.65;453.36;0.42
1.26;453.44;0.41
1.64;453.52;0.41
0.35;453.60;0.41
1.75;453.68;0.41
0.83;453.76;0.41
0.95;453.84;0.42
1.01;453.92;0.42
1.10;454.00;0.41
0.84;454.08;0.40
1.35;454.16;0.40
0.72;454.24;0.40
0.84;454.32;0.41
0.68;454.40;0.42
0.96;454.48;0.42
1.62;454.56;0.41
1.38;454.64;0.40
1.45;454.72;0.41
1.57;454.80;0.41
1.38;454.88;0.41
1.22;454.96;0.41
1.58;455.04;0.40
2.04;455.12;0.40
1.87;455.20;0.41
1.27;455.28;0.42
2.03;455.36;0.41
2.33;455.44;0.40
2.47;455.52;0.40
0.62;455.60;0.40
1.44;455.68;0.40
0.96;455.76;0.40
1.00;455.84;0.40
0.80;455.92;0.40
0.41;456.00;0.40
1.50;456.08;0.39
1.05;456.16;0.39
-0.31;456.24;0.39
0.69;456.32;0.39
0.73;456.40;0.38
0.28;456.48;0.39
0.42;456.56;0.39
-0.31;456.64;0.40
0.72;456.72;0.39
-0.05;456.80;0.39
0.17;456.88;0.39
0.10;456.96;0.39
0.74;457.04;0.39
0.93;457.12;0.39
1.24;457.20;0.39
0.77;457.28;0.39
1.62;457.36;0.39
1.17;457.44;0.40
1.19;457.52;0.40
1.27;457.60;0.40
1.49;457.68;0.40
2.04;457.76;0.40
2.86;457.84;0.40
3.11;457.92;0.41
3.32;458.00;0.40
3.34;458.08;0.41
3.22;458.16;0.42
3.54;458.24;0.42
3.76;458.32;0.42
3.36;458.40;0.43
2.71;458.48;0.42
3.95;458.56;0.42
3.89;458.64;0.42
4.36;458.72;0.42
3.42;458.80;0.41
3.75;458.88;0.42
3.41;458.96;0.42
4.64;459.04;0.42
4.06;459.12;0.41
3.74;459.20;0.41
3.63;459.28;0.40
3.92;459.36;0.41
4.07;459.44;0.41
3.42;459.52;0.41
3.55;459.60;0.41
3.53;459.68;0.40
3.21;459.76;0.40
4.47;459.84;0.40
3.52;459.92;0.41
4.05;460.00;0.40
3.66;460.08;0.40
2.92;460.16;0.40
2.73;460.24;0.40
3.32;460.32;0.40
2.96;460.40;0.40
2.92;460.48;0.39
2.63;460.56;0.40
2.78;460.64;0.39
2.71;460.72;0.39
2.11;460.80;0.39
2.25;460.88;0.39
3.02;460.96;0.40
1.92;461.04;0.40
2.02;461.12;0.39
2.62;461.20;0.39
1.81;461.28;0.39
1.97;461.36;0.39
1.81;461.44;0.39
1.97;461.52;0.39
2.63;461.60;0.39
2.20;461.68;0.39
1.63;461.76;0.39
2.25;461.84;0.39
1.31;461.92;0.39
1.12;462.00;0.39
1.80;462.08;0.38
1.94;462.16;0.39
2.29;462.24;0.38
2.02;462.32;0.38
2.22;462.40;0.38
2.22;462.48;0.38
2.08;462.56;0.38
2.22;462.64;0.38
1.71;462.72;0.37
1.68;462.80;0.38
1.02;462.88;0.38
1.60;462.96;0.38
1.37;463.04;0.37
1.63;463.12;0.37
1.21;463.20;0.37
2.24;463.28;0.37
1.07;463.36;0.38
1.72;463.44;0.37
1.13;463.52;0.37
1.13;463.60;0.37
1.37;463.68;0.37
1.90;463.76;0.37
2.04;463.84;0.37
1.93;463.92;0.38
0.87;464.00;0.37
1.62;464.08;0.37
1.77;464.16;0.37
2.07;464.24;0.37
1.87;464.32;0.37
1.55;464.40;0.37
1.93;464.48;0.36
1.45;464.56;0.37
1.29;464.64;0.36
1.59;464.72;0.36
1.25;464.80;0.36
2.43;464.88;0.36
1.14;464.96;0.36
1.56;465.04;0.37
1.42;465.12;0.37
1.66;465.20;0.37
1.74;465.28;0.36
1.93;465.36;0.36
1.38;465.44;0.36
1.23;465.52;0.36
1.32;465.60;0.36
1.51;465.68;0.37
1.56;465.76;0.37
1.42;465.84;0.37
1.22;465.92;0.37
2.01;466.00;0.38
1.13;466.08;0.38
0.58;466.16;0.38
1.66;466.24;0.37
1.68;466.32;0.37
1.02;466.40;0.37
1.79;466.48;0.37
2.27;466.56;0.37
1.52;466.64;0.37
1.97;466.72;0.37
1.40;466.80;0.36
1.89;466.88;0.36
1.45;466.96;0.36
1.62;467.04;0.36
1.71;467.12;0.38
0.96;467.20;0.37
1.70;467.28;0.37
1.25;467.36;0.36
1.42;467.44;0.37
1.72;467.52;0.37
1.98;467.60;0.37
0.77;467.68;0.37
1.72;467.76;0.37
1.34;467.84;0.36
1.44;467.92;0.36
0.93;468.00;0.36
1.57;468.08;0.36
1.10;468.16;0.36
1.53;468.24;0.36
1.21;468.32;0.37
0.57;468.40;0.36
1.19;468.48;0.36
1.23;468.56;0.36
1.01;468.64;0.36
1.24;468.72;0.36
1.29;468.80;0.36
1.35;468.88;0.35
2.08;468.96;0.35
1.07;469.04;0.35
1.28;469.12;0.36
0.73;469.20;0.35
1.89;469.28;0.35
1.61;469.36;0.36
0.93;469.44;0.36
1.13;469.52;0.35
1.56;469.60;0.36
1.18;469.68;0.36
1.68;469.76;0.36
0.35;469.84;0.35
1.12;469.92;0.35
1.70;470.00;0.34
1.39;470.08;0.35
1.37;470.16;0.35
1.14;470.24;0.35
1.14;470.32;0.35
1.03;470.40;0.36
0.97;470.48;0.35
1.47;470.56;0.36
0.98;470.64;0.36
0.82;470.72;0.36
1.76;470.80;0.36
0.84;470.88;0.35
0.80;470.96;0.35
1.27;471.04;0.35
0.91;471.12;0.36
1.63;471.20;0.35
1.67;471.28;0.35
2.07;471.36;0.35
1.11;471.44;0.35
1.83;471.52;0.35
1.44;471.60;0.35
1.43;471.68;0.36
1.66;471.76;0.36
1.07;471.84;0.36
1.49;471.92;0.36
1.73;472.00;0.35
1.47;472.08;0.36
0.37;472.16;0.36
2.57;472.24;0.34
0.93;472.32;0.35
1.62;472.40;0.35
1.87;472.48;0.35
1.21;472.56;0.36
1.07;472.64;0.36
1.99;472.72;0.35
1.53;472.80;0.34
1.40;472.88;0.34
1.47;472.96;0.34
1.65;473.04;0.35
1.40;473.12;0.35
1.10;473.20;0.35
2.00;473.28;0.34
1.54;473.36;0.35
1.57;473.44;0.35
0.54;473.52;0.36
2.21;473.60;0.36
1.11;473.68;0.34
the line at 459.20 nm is C IV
